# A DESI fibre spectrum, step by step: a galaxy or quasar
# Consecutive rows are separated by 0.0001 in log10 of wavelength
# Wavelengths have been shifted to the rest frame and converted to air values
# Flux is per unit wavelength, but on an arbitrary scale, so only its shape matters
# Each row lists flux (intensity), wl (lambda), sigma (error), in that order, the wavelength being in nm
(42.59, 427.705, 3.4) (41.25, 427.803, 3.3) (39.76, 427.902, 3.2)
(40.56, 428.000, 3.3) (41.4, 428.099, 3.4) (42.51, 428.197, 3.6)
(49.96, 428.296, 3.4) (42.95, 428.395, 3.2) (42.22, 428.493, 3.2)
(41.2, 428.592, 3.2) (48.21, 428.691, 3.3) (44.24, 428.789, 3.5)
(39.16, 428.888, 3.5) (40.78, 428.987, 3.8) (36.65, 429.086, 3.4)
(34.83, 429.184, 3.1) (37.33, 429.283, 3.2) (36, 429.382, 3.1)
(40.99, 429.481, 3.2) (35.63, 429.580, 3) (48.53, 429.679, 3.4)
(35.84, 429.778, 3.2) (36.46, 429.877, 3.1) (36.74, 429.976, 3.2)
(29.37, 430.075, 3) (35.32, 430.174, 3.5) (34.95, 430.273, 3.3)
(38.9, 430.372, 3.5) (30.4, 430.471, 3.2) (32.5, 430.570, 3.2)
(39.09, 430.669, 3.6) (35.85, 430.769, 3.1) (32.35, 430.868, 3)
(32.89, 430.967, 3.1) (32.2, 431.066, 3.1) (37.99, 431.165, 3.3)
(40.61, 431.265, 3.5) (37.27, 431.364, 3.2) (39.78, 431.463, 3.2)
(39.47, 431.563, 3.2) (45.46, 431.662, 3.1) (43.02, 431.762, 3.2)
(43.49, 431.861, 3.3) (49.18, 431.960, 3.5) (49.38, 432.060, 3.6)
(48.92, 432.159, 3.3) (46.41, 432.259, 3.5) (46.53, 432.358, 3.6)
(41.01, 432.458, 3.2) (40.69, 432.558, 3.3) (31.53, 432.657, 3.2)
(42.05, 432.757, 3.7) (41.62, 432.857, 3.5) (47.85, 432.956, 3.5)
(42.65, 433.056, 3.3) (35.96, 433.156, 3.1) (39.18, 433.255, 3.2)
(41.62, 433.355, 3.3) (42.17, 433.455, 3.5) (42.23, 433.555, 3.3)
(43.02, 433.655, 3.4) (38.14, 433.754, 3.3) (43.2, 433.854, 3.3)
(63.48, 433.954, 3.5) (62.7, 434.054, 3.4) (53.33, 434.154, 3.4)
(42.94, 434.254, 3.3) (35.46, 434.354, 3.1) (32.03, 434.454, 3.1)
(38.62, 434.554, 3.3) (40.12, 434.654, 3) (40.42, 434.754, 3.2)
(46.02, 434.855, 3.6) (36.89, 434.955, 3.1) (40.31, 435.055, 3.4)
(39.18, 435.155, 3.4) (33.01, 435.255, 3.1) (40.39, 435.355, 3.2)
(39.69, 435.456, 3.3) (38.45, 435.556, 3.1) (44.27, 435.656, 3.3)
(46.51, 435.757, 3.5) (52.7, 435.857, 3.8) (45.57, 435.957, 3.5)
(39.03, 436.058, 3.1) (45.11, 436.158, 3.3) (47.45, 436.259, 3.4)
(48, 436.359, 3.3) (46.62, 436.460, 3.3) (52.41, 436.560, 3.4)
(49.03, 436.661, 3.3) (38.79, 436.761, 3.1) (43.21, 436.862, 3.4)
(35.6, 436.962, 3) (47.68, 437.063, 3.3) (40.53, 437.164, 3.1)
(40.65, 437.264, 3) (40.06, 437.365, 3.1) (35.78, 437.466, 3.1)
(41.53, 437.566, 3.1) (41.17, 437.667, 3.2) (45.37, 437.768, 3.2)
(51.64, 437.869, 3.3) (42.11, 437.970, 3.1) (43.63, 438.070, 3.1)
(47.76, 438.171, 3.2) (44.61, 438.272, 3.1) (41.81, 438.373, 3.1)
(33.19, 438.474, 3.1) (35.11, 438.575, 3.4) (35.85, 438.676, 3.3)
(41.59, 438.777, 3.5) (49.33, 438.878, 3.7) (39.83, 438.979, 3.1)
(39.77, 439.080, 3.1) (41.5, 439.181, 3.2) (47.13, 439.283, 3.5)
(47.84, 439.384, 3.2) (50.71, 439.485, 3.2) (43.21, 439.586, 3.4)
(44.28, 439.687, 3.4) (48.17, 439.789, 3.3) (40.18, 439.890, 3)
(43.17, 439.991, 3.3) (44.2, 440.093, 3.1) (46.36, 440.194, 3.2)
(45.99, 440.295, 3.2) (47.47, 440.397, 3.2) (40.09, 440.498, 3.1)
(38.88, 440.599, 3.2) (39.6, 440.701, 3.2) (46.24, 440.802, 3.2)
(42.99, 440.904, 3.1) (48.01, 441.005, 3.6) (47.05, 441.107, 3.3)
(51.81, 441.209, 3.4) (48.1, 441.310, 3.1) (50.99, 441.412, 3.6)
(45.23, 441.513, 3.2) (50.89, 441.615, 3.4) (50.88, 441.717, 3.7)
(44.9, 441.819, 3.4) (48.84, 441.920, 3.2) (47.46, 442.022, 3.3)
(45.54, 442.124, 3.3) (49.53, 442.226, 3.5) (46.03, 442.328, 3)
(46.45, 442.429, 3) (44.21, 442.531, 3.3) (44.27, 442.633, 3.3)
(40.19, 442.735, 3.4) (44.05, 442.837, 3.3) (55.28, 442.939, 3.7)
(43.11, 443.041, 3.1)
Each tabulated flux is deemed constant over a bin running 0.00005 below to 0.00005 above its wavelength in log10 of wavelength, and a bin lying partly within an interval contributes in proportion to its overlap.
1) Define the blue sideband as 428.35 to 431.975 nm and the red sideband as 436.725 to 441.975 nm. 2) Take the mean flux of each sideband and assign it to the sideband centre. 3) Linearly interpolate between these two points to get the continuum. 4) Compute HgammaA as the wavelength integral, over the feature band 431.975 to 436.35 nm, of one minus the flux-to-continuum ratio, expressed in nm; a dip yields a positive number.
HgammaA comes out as -0.24 nm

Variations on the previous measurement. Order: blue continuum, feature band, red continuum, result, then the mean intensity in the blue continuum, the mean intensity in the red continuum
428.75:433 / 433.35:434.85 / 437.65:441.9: -0.11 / 39.3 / 44.6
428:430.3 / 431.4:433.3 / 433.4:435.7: -0.07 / 39.7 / 42.4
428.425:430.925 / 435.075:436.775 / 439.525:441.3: -0.09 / 37.8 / 44.7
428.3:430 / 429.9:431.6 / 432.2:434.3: 0.25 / 40.2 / 44.2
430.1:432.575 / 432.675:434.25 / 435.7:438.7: -0.15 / 39.6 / 43.3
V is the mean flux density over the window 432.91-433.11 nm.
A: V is 44.9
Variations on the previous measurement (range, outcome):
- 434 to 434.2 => 58.2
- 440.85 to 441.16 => 45.9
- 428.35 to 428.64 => 42.2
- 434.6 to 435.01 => 40.8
